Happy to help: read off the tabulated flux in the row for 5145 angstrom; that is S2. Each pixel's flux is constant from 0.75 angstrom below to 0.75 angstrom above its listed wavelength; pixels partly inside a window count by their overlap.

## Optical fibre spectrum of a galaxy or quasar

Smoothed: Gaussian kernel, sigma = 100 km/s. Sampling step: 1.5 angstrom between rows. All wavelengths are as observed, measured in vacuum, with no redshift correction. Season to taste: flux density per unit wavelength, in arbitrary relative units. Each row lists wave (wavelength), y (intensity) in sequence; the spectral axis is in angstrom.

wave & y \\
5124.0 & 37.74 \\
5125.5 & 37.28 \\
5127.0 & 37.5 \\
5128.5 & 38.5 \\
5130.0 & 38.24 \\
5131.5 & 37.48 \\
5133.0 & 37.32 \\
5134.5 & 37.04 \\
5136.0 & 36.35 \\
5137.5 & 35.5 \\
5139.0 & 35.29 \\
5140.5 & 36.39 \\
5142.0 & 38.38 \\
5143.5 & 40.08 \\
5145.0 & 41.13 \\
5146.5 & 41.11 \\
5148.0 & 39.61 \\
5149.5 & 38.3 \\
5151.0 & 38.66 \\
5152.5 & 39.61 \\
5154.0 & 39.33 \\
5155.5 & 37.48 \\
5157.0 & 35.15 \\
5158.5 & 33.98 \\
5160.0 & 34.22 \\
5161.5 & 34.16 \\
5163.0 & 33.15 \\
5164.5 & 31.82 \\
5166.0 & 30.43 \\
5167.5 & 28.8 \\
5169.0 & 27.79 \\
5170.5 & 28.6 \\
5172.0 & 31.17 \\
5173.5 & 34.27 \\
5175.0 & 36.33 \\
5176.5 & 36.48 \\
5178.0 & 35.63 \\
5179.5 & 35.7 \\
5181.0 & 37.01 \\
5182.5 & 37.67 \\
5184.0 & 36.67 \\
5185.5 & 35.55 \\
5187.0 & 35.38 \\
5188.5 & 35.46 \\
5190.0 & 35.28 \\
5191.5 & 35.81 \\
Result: 41.13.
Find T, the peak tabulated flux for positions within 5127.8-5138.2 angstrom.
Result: 38.5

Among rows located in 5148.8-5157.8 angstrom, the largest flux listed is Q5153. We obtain 39.61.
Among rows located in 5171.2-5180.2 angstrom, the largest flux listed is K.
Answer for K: 36.48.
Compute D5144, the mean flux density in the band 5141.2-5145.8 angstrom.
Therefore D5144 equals 39.8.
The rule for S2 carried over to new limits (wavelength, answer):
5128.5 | 38.5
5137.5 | 35.5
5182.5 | 37.67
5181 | 37.01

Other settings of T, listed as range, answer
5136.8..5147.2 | 41.13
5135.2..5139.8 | 36.35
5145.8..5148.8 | 41.11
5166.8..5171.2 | 28.8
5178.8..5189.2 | 37.67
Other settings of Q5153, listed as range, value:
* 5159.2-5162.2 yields 34.22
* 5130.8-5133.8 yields 37.48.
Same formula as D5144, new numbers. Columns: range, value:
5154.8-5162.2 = 35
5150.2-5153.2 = 39.1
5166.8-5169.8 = 28.3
